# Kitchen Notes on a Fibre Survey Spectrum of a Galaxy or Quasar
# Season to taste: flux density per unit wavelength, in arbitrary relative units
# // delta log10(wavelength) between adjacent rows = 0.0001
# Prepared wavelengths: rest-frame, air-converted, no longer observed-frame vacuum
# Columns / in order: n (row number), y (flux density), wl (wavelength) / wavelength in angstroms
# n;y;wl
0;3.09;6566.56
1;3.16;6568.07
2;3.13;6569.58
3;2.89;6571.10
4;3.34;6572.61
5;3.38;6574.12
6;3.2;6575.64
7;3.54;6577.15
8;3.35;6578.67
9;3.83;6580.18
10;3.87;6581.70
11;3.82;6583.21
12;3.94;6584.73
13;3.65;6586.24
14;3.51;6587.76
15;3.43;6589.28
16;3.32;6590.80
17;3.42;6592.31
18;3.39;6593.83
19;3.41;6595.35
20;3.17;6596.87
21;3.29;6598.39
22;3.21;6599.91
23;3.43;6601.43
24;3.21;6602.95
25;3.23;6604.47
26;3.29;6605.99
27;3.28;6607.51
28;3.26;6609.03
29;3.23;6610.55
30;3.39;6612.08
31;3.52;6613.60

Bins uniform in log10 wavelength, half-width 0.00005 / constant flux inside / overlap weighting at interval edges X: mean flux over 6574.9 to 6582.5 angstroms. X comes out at 3.56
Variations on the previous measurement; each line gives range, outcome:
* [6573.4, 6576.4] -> 3.29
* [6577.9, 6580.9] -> 3.59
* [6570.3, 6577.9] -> 3.27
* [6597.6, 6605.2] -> 3.27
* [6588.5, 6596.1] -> 3.39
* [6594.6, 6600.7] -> 3.27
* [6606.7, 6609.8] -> 3.28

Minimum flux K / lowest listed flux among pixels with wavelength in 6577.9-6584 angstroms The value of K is 3.35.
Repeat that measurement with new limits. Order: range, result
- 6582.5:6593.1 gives 3.32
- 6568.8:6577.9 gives 2.89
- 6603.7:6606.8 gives 3.23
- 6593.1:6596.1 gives 3.39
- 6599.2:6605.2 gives 3.21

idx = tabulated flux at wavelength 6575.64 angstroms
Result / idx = 3.2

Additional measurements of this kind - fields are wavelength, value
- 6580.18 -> 3.83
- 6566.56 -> 3.09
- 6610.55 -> 3.23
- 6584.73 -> 3.94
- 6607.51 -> 3.28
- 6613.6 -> 3.52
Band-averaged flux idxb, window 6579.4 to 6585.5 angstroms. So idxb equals 3.87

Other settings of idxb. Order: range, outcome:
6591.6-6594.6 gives 3.4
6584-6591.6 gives 3.57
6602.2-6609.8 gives 3.26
